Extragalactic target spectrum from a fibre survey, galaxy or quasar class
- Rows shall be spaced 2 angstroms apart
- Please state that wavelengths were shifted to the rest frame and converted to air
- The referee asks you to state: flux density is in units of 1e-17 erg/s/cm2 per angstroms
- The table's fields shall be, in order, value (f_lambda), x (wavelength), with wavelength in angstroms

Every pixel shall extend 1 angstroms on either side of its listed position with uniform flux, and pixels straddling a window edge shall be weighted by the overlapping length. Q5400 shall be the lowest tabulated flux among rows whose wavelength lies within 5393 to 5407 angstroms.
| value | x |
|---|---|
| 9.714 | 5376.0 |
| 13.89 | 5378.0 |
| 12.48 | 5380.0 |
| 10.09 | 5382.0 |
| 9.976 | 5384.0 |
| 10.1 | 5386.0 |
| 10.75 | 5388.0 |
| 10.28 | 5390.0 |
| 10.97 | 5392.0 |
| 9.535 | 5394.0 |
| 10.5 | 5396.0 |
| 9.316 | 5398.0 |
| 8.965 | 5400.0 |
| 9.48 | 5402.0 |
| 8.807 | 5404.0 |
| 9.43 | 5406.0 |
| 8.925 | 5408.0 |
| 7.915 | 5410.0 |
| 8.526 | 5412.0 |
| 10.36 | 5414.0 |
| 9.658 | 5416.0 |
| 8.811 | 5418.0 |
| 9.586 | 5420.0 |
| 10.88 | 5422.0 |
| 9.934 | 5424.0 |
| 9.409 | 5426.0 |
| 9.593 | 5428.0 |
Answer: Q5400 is 8.807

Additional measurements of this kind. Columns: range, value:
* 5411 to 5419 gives 8.526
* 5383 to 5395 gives 9.535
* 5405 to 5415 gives 7.915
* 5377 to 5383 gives 10.09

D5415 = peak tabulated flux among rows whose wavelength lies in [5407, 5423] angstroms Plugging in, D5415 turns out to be 10.88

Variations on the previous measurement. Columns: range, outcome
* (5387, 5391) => 10.75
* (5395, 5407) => 10.5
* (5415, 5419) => 9.658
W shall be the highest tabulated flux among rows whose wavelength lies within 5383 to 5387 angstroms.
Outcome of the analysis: 10.1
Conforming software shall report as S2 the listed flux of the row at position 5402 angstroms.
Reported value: 9.48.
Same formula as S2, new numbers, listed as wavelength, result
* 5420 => 9.586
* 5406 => 9.43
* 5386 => 10.1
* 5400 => 8.965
